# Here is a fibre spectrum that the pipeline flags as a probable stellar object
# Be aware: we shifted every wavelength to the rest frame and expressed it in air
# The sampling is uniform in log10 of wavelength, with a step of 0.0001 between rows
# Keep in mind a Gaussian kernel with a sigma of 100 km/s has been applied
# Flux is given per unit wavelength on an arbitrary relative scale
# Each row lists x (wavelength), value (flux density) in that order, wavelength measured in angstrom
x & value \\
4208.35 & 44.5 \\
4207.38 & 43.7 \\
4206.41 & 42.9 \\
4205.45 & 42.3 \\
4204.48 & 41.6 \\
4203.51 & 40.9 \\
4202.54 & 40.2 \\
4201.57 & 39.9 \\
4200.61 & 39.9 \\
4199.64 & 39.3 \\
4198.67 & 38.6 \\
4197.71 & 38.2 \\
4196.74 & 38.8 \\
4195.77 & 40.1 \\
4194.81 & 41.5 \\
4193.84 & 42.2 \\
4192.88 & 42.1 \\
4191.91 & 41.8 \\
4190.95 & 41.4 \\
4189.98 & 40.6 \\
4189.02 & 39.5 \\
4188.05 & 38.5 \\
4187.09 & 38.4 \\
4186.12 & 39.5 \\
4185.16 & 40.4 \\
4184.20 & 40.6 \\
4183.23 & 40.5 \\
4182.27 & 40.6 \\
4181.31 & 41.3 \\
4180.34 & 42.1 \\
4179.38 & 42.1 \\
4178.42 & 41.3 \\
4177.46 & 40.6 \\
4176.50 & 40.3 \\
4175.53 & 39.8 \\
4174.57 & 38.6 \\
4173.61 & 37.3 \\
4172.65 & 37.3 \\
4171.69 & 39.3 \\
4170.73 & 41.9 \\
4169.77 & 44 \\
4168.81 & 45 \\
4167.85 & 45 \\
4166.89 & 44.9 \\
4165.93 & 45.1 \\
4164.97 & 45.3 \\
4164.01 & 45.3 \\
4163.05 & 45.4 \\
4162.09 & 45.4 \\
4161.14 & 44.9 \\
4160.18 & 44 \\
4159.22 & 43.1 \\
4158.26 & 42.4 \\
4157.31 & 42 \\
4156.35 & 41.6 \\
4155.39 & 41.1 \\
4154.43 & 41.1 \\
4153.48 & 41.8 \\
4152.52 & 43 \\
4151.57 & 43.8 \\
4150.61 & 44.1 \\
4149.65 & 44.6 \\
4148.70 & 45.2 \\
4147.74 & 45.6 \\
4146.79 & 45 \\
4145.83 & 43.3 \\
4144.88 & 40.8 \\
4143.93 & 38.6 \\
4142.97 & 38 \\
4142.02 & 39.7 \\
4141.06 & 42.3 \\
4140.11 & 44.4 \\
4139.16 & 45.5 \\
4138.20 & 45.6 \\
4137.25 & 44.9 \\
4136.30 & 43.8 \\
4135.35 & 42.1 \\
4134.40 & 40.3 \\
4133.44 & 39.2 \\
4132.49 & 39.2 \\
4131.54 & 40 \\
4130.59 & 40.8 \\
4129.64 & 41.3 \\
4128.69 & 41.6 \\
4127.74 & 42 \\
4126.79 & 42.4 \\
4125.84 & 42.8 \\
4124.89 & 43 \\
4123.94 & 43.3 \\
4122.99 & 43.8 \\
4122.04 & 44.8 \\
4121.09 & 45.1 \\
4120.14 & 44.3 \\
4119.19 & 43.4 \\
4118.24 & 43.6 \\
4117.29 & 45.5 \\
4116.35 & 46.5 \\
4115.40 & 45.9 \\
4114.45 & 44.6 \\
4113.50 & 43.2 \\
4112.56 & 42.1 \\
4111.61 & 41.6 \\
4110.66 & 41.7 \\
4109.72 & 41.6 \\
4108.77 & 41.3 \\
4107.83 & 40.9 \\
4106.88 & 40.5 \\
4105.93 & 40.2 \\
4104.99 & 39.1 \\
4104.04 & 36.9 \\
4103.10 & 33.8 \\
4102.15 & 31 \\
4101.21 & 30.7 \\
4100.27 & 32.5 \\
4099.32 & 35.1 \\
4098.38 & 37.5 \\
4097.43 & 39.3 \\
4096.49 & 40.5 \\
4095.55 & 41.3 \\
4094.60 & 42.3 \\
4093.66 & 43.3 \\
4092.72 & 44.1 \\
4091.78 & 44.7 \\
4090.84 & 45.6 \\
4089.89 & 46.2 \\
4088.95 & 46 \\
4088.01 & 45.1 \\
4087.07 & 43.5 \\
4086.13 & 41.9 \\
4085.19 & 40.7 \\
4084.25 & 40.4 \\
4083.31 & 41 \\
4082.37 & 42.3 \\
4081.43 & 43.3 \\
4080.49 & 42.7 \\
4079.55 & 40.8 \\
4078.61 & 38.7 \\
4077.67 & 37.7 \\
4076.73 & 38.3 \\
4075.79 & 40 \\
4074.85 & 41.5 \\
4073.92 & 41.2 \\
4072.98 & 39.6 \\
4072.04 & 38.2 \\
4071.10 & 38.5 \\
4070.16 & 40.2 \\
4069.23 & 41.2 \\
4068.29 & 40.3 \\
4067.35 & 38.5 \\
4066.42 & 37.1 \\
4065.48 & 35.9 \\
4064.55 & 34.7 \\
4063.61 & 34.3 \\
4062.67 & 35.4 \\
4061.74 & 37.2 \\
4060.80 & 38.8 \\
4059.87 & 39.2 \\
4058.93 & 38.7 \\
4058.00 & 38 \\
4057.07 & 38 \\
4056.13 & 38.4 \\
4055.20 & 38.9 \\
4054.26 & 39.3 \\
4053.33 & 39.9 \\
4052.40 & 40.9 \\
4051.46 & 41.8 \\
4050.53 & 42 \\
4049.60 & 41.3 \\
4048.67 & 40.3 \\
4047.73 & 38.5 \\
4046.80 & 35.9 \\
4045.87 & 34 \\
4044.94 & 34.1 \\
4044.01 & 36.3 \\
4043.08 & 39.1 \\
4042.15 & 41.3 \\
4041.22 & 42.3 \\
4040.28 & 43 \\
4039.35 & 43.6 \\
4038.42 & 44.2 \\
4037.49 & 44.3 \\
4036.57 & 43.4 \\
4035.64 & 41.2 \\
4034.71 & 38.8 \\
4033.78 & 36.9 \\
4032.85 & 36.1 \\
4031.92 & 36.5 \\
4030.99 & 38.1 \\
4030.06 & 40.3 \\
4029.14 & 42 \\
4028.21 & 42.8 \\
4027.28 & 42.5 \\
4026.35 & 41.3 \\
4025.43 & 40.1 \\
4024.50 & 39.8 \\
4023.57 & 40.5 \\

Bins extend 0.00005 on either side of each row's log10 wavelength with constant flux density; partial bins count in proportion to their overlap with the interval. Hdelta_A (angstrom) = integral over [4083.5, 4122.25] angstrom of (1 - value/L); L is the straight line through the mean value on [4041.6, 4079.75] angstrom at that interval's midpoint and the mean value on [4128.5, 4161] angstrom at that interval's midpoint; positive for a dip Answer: -0.8 angstrom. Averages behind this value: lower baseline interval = 38.6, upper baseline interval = 42.4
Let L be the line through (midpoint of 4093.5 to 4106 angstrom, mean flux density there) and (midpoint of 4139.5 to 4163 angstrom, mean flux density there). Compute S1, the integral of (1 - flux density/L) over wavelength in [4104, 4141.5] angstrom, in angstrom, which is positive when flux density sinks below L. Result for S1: -2.8 angstrom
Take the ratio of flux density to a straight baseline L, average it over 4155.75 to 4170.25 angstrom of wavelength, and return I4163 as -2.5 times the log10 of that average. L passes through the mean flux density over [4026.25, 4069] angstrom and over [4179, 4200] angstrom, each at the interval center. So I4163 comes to -0.10 mag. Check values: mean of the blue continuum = 39.2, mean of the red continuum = 40.4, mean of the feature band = 44.2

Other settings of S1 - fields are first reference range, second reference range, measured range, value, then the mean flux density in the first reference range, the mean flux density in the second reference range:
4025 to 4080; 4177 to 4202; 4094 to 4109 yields 0.77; 39.3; 40.4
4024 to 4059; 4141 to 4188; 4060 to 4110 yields 1.18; 39.9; 42.1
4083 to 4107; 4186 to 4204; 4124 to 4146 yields -0.94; 40.1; 40.1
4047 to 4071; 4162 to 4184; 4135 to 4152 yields -0.84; 38.7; 42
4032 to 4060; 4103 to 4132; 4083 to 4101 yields -0.06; 39.6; 42.3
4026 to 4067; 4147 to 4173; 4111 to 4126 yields -0.74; 39.2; 43.5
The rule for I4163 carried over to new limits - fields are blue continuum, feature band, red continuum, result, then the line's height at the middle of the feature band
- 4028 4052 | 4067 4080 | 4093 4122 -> 0.02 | 40.2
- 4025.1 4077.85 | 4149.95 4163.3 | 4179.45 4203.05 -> -0.08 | 40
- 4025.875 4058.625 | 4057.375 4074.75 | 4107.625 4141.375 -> 0.07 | 40.8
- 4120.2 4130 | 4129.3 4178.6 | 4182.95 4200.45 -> -0.02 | 41.8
